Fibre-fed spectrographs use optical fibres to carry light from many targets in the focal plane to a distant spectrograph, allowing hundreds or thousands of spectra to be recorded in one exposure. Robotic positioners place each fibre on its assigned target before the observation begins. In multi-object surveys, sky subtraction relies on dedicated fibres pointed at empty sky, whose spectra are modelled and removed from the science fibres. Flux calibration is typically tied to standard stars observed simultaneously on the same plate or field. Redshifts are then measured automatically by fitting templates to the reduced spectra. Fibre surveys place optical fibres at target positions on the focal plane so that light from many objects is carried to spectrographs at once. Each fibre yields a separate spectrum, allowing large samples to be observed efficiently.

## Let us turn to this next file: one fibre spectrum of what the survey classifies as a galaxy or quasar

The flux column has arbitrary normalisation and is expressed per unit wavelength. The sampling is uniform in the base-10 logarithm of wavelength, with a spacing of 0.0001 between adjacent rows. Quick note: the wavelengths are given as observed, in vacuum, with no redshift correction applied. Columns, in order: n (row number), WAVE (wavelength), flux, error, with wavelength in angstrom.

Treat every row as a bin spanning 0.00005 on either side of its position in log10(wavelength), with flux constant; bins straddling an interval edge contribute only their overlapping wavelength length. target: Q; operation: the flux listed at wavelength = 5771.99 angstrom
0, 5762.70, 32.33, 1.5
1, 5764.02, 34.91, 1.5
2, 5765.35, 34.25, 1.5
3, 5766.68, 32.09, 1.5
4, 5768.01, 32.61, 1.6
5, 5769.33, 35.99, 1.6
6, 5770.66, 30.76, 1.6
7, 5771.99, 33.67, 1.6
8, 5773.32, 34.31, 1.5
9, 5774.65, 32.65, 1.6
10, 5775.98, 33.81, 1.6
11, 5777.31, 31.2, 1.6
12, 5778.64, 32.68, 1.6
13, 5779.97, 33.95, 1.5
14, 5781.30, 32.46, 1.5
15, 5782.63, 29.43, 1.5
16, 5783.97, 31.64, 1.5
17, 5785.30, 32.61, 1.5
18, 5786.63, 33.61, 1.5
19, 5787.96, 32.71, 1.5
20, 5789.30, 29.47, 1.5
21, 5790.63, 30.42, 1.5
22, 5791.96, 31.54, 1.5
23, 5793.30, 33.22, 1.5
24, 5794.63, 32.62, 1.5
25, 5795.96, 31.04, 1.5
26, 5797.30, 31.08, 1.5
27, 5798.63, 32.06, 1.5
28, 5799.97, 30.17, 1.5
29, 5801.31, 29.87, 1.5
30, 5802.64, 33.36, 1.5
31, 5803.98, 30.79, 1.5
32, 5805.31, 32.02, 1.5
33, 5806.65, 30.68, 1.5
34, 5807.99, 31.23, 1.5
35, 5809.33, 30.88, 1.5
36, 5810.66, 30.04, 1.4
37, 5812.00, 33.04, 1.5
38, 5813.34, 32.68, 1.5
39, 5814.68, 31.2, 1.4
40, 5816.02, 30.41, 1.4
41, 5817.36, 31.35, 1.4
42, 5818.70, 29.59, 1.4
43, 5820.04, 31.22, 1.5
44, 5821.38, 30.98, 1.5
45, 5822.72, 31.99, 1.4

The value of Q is 33.67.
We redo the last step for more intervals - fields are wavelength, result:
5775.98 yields 33.81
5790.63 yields 30.42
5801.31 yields 29.87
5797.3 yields 31.08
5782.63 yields 29.43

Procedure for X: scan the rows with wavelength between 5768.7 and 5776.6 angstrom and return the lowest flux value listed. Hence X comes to 30.76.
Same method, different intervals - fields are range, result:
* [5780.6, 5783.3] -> 29.43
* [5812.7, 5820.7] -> 29.59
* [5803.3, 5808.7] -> 30.68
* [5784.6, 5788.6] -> 32.61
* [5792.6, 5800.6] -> 30.17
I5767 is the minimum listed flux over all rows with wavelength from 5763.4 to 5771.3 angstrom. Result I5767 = 30.76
